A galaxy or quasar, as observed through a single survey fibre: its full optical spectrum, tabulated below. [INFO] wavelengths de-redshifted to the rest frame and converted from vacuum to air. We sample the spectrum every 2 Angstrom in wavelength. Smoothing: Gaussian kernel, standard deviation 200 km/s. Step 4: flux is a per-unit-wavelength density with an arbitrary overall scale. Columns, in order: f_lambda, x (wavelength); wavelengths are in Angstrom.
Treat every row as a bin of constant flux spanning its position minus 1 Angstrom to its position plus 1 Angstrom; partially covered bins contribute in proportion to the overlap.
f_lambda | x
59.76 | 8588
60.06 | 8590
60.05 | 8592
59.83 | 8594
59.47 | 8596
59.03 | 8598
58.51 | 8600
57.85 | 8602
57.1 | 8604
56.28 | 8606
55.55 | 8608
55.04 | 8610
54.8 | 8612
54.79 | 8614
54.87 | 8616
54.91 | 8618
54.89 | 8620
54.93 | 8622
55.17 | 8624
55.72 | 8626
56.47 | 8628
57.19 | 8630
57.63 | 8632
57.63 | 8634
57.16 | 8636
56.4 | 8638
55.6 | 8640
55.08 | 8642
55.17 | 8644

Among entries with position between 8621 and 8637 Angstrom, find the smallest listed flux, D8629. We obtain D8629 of 54.93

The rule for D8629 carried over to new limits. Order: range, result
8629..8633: 57.19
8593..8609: 55.55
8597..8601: 58.51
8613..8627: 54.79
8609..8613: 54.8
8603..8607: 56.28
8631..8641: 55.6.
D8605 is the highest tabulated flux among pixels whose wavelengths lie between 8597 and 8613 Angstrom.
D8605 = 59.03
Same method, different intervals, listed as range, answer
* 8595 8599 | 59.47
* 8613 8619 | 54.91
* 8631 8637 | 57.63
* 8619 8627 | 55.72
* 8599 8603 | 58.51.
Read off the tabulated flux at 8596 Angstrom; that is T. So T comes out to 59.47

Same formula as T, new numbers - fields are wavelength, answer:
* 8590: 60.06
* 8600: 58.51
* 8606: 56.28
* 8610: 55.04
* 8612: 54.8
